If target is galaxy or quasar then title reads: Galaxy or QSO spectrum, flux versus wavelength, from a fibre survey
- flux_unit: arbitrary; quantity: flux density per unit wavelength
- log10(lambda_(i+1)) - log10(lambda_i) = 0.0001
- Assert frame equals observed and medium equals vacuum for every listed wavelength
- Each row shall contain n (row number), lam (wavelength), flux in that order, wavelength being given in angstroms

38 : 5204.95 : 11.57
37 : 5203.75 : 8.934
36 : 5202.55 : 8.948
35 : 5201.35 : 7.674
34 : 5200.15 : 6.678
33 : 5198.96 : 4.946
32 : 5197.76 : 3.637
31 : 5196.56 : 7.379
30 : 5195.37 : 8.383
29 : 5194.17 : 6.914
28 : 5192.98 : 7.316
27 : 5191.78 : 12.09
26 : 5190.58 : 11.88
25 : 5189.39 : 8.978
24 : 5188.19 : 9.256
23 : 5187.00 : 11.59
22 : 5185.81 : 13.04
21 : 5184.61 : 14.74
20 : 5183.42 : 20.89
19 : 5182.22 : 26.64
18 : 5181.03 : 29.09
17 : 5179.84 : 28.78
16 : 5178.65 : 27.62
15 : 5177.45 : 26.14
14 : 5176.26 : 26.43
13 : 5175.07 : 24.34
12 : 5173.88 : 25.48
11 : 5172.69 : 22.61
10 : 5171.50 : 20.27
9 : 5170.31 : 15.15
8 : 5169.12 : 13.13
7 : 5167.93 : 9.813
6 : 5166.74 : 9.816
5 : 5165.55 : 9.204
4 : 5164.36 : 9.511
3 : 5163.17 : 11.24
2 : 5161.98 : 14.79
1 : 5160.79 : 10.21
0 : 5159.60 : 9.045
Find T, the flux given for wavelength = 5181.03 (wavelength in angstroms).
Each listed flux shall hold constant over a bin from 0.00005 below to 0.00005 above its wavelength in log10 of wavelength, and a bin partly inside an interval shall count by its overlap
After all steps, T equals 29.09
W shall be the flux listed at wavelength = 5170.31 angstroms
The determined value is 15.15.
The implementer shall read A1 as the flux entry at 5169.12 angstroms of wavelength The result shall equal 13.13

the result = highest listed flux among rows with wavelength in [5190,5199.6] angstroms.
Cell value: 12.09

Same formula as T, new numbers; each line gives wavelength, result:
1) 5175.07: 24.34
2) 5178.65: 27.62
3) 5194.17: 6.914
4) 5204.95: 11.57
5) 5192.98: 7.316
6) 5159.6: 9.045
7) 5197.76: 3.637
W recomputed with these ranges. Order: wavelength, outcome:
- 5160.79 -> 10.21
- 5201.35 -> 7.674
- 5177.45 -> 26.14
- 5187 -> 11.59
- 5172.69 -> 22.61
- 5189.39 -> 8.978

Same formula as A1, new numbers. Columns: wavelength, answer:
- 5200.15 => 6.678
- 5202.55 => 8.948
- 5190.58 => 11.88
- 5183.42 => 20.89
